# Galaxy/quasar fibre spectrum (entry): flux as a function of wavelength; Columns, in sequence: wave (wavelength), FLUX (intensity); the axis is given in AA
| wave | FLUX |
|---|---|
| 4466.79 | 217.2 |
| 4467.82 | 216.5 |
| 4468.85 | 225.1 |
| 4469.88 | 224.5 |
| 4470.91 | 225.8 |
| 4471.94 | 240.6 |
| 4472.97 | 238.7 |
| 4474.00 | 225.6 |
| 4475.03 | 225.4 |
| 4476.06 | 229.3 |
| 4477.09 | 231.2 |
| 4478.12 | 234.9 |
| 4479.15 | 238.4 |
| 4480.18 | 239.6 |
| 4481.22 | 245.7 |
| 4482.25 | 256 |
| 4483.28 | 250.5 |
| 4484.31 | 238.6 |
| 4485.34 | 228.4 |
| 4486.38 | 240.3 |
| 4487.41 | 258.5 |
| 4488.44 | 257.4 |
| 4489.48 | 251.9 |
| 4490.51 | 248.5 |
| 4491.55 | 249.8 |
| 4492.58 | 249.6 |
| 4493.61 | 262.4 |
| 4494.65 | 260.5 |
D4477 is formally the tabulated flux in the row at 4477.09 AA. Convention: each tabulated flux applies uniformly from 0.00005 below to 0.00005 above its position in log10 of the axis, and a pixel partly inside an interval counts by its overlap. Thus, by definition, 231.2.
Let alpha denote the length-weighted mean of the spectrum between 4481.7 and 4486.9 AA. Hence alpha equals 243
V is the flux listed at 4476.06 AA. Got 229.3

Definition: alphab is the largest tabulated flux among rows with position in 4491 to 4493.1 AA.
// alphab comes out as 249.8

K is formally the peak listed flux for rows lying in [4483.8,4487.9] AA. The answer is 258.5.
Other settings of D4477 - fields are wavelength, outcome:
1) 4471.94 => 240.6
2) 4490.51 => 248.5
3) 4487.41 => 258.5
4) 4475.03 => 225.4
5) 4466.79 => 217.2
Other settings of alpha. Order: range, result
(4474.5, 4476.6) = 228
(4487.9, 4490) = 255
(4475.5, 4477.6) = 230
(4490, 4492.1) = 249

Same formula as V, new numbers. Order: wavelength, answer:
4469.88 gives 224.5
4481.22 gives 245.7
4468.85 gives 225.1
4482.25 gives 256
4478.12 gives 234.9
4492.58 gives 249.6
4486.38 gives 240.3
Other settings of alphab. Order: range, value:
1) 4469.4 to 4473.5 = 240.6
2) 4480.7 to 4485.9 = 256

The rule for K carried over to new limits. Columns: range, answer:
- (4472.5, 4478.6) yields 238.7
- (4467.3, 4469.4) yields 225.1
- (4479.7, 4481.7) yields 245.7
